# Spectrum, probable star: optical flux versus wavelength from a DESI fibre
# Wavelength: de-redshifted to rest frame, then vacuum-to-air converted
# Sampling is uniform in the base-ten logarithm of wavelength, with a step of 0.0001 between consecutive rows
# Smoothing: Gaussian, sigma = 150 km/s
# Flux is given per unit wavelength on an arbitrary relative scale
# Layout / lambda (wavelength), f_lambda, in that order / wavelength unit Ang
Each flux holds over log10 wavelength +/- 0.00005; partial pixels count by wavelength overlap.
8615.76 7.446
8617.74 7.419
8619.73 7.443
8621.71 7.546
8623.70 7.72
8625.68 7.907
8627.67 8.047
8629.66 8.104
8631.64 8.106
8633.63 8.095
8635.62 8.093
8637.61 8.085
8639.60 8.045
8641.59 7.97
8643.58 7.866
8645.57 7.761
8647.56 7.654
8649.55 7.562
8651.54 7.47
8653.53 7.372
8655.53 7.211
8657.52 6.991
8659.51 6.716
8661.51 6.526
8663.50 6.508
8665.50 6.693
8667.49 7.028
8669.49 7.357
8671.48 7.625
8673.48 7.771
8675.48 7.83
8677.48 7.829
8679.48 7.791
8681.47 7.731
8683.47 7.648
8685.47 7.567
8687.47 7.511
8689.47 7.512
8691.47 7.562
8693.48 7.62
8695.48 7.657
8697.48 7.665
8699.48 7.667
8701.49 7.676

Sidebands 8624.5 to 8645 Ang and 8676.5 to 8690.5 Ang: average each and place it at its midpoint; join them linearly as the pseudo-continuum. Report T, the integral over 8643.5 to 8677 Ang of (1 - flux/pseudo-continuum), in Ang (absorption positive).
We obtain 2.4 Ang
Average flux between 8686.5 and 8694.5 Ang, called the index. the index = 7.55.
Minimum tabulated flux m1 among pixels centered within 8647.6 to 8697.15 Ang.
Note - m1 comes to 6.508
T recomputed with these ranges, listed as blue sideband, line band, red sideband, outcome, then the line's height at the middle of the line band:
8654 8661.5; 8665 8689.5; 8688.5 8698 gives -0.8 Ang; 7.3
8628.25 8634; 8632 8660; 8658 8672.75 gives -0.2 Ang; 7.6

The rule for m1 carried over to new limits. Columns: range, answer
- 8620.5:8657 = 7.211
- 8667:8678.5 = 7.028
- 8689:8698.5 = 7.512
